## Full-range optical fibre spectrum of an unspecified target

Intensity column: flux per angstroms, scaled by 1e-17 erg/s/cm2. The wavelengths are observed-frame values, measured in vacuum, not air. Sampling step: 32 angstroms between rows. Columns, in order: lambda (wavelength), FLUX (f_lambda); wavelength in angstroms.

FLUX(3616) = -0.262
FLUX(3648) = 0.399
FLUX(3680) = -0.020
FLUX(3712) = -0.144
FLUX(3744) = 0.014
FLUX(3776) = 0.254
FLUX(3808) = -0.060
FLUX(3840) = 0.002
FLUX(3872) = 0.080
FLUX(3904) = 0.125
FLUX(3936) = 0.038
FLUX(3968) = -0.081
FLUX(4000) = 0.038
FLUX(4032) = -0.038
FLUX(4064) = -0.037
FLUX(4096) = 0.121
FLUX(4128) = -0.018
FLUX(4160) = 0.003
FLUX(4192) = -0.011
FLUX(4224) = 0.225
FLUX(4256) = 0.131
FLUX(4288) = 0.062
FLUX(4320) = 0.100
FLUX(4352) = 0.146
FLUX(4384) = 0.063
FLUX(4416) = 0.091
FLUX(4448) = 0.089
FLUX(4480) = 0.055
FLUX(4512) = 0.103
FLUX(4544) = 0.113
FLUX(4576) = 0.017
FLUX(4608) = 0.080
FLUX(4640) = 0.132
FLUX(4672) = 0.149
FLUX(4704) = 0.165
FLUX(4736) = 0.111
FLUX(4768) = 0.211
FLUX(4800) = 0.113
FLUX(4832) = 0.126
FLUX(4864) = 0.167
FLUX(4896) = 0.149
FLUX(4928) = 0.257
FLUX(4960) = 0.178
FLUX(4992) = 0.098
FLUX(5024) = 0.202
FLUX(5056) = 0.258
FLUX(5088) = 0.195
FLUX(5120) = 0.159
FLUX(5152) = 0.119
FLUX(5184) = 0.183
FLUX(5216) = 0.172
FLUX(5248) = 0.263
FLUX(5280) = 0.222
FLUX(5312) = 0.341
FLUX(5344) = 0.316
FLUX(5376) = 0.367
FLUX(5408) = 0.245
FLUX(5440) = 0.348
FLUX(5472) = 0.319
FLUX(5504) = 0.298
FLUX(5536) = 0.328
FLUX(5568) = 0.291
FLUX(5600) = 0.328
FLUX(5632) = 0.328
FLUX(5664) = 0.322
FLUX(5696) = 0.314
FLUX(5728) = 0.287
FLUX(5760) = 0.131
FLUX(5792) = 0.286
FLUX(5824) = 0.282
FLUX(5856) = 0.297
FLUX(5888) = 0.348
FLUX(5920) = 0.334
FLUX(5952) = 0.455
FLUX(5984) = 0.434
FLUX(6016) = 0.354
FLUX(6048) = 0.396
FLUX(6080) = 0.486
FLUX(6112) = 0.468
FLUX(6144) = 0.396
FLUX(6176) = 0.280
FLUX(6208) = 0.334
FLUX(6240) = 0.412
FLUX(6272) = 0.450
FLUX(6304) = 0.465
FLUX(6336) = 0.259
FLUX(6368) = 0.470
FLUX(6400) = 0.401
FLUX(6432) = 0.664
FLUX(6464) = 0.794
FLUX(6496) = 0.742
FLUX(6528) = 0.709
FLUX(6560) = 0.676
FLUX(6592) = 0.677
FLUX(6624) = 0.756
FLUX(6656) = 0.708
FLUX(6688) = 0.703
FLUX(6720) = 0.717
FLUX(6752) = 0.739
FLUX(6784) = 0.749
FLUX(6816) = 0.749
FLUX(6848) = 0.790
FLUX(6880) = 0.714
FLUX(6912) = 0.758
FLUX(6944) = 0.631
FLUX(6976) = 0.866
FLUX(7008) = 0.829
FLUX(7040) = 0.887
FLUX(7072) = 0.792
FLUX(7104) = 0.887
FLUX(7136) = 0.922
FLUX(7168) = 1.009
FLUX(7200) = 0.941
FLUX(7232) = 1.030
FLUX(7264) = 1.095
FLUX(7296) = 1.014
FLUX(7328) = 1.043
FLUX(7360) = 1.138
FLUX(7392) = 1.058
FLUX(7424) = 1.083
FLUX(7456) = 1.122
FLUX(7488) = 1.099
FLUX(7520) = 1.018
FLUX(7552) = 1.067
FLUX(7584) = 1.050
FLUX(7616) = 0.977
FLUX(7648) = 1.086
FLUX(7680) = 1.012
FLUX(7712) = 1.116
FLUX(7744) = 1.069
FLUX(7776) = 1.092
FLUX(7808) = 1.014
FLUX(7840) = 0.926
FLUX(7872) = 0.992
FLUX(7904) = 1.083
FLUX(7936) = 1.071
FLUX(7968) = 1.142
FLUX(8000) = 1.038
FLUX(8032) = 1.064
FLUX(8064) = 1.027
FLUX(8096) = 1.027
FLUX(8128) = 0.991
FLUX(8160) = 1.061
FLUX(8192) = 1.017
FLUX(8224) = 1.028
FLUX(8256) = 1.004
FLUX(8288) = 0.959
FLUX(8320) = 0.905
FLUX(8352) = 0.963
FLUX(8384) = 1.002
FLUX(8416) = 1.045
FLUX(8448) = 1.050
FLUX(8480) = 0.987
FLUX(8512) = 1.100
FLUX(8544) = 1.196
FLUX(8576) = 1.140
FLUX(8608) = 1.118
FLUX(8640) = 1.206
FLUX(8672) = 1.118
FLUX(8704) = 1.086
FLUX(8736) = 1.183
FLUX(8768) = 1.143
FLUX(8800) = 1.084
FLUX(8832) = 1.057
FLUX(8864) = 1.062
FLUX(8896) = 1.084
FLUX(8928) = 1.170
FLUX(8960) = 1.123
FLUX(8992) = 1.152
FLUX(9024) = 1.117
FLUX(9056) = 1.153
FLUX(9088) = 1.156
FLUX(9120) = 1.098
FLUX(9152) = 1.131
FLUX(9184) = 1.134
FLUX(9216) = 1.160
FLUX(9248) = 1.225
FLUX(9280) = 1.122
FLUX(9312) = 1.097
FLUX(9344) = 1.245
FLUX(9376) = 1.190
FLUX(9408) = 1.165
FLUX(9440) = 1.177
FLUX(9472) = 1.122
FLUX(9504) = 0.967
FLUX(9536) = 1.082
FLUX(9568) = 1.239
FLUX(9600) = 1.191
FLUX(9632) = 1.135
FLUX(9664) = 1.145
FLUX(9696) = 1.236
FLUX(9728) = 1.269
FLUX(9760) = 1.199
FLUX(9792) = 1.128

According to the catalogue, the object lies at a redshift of 0.61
